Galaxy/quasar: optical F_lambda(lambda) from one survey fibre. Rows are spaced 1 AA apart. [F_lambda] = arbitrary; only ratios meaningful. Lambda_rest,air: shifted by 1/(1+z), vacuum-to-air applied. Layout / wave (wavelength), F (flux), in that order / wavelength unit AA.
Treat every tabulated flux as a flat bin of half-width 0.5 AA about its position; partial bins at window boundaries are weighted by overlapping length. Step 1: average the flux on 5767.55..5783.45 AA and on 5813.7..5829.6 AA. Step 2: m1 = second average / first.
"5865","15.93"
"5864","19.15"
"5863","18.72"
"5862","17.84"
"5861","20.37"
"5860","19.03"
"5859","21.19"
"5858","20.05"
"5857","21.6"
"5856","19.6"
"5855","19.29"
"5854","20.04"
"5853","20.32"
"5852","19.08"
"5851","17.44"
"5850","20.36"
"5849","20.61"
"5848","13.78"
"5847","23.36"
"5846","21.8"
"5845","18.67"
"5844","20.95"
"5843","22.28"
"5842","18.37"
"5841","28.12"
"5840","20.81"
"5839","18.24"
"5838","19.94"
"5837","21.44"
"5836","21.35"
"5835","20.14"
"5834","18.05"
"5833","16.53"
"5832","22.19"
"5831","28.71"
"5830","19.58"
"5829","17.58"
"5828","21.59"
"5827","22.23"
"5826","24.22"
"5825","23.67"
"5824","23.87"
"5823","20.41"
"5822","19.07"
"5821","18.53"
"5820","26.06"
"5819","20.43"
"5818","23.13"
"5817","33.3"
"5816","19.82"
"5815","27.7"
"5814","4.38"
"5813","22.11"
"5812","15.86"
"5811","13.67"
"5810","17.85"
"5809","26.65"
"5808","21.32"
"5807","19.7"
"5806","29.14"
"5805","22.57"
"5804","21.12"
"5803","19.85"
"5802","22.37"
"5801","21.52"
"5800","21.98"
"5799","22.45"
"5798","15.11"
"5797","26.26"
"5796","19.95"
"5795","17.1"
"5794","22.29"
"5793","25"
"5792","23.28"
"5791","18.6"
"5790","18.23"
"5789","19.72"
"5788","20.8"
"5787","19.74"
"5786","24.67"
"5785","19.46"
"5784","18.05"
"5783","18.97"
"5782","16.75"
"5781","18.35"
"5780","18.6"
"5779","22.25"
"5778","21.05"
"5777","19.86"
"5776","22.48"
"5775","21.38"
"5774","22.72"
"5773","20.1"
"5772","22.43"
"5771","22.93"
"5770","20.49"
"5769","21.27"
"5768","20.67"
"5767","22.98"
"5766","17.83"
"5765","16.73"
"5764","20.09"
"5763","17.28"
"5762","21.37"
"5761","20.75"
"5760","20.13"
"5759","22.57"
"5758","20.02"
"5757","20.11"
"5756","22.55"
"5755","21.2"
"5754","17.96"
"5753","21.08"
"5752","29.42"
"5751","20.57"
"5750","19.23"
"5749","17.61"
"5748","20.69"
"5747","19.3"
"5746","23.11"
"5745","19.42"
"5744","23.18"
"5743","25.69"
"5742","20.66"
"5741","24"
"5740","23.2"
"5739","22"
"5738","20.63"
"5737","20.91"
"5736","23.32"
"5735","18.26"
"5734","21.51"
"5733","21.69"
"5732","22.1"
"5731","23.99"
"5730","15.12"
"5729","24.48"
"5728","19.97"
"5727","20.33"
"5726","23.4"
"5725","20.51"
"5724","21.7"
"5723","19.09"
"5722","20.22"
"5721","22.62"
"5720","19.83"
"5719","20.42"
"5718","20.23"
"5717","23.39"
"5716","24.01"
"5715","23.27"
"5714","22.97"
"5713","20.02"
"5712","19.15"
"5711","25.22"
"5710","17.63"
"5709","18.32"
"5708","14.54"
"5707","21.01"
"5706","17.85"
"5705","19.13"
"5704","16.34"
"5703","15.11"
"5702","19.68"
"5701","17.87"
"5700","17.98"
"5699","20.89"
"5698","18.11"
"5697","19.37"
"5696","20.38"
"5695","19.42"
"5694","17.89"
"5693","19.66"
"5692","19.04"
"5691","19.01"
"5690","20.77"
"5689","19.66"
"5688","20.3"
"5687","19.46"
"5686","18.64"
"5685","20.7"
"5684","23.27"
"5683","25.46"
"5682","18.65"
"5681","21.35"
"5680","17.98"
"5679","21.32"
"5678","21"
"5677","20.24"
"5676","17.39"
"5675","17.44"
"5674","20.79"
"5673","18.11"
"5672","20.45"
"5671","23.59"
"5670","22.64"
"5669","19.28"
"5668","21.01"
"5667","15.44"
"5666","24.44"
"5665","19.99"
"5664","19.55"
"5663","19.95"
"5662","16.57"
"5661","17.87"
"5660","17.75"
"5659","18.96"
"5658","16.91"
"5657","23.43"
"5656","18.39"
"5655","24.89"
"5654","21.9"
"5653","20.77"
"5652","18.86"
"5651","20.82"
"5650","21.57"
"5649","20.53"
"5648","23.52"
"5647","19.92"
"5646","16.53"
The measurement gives 1.06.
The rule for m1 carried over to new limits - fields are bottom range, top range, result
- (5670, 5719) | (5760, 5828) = 1.05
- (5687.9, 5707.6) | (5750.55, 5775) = 1.11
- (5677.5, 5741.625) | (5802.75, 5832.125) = 1.06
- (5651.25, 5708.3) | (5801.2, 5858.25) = 1.06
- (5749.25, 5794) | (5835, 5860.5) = 0.98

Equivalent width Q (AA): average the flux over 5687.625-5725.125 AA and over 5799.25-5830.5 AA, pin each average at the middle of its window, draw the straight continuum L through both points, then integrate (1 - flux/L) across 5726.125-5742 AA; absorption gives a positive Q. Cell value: -0.99 AA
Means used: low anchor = 19.8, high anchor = 21.3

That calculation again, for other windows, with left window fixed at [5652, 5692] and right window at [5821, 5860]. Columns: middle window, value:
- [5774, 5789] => 0.2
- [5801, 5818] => -0.5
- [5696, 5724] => 0.6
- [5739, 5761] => -1.2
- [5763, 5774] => 0.0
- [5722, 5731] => -0.2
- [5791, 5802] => -0.5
